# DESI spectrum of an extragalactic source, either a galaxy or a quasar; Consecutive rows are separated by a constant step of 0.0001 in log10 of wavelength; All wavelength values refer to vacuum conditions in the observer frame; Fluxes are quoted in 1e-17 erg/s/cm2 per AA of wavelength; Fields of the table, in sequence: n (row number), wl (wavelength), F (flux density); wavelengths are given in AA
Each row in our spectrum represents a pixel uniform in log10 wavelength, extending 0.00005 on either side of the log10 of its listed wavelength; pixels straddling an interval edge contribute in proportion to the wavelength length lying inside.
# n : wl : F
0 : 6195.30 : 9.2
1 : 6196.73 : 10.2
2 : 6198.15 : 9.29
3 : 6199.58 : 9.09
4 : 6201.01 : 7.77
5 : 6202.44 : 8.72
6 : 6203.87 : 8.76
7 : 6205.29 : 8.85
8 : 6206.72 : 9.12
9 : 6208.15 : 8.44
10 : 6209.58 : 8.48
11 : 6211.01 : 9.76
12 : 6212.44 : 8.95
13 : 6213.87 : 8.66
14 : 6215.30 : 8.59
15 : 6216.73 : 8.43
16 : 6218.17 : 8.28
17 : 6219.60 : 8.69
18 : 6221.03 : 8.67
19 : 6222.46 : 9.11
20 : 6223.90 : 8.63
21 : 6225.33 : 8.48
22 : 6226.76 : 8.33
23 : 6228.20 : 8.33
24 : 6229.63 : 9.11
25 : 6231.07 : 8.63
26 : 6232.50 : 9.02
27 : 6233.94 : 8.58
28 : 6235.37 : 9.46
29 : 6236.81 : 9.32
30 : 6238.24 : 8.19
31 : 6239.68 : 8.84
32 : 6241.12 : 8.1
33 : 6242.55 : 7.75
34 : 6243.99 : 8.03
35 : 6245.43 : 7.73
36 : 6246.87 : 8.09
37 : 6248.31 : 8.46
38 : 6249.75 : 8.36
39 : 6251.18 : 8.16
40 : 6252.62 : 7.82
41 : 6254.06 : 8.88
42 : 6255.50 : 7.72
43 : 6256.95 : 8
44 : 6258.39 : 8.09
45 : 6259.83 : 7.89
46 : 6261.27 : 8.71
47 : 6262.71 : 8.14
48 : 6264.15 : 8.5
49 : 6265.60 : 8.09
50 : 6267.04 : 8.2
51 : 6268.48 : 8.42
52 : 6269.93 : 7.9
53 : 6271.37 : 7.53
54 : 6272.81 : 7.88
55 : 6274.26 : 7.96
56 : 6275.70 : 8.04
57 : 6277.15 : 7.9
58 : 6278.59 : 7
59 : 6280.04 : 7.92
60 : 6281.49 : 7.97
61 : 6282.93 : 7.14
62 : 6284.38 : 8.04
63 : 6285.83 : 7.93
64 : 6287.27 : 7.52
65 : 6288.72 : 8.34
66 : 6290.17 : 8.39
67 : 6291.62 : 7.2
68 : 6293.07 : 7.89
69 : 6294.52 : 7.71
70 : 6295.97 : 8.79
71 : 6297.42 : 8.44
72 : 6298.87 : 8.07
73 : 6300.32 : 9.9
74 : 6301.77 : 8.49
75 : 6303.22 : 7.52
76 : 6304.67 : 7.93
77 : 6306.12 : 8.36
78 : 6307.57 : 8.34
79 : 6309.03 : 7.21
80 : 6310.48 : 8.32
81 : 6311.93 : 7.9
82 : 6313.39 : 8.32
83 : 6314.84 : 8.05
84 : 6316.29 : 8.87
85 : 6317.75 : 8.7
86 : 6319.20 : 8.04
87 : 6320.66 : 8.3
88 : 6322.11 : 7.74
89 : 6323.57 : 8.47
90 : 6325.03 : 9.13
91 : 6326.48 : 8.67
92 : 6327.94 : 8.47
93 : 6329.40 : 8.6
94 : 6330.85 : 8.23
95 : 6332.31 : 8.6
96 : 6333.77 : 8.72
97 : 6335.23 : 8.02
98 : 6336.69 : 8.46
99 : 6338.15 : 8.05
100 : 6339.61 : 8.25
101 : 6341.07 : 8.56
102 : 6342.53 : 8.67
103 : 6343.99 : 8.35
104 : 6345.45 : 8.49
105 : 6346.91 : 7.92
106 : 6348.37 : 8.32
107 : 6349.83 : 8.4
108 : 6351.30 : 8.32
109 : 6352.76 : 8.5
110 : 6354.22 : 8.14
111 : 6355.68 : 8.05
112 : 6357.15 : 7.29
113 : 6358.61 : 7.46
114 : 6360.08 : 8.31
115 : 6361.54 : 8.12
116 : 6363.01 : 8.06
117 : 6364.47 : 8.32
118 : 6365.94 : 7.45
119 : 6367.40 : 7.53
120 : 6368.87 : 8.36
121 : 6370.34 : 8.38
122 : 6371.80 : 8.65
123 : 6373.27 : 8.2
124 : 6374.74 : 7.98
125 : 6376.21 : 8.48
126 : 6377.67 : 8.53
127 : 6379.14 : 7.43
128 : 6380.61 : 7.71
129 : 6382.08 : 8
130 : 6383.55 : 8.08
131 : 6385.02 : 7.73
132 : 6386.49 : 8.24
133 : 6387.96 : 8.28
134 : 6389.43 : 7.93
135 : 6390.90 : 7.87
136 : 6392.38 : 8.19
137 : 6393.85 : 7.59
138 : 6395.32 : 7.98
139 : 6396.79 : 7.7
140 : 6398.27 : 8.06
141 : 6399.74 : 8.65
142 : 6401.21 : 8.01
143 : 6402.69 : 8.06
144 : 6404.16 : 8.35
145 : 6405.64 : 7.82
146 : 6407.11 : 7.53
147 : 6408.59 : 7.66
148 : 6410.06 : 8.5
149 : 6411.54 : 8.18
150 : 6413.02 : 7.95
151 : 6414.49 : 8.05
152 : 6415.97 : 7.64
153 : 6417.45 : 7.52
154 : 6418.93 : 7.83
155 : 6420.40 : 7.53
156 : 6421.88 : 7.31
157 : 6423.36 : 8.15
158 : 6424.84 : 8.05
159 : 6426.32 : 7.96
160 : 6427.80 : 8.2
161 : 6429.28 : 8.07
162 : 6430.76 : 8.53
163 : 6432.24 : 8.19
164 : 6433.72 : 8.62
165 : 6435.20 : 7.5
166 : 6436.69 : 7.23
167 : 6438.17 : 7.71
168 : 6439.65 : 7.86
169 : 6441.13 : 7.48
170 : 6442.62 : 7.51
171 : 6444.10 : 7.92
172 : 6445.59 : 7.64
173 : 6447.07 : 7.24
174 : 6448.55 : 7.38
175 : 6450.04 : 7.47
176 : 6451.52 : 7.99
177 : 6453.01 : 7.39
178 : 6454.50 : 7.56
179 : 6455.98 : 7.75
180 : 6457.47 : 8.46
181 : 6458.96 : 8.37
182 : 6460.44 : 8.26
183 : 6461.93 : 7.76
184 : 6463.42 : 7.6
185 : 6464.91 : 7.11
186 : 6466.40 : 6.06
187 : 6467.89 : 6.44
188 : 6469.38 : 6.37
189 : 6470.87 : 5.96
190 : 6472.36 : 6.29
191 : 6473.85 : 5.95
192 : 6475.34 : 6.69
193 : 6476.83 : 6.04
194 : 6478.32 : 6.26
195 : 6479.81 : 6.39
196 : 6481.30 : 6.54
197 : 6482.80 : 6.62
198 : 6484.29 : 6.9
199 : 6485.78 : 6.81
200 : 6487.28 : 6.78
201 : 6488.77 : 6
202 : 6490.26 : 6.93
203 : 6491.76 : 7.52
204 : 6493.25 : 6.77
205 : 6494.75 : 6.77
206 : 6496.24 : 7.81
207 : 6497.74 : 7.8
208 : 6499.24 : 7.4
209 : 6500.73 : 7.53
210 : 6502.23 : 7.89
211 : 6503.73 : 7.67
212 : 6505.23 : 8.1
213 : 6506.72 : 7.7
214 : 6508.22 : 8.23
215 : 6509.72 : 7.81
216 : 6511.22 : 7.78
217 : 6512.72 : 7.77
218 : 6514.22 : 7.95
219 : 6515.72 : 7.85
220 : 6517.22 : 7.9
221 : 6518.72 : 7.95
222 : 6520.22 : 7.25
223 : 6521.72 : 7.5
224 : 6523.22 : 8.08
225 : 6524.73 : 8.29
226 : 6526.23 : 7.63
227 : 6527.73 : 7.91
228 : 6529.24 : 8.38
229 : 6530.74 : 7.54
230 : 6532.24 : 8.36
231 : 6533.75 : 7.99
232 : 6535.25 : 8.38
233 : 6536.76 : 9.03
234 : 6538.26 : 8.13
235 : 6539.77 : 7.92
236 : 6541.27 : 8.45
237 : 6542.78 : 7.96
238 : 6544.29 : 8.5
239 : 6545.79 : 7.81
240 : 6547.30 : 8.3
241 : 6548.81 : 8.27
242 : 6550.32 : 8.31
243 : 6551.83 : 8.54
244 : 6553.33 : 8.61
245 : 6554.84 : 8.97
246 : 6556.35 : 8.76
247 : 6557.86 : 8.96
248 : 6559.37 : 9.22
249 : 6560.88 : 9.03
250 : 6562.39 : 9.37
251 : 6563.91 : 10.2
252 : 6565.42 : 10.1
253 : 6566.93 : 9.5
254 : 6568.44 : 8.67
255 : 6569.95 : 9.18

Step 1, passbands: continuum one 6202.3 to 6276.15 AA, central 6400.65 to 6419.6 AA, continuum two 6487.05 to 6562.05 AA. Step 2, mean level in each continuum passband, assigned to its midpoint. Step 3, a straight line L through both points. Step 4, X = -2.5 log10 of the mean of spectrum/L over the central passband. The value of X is 0.03 mag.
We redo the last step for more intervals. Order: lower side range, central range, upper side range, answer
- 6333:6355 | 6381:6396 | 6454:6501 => -0.01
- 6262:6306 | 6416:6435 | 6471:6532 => -0.06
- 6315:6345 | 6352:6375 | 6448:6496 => 0.01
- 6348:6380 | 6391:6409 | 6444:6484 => -0.03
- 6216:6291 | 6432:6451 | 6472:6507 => -0.06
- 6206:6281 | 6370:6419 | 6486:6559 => 0.01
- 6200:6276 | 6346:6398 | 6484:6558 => 0.02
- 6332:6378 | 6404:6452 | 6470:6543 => 0.00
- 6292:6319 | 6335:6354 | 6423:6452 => -0.03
